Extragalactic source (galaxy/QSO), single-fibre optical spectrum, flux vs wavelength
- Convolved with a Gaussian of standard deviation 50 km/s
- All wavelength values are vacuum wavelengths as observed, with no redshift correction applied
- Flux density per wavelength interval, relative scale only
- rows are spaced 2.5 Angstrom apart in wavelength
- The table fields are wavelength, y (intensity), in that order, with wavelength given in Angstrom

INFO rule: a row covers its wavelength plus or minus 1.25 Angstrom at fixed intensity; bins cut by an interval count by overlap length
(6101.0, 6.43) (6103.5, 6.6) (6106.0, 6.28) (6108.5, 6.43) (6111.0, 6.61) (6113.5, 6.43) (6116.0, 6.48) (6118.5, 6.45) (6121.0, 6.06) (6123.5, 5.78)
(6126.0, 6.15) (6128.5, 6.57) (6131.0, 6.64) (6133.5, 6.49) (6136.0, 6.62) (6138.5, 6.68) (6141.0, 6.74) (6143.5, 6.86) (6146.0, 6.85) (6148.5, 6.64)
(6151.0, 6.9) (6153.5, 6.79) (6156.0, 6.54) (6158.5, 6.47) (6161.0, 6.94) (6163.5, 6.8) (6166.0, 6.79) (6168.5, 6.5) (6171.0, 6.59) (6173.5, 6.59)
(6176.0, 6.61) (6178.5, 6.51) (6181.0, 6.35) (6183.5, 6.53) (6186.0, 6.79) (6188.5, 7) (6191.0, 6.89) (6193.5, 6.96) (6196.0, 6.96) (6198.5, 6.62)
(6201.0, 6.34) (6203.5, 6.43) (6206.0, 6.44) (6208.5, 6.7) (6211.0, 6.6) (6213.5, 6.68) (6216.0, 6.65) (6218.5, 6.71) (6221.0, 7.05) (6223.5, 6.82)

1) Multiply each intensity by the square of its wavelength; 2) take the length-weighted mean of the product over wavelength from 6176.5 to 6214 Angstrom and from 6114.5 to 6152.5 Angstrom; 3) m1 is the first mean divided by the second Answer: 1.0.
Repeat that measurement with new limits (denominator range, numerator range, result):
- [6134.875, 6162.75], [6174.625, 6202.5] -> 1.01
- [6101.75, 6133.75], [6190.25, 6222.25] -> 1.08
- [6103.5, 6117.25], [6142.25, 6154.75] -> 1.07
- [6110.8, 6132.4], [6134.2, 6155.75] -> 1.07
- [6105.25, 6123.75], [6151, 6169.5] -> 1.07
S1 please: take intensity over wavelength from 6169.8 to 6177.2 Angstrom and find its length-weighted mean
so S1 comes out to 6.6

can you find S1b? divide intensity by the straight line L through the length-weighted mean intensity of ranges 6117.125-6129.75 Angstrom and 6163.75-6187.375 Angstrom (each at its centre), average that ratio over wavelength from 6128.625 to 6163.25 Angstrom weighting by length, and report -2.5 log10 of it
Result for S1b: -0.055 mag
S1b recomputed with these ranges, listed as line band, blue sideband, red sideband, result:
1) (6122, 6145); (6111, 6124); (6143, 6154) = 0.01 mag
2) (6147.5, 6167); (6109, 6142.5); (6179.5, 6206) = -0.03 mag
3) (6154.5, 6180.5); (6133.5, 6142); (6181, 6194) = 0.02 mag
